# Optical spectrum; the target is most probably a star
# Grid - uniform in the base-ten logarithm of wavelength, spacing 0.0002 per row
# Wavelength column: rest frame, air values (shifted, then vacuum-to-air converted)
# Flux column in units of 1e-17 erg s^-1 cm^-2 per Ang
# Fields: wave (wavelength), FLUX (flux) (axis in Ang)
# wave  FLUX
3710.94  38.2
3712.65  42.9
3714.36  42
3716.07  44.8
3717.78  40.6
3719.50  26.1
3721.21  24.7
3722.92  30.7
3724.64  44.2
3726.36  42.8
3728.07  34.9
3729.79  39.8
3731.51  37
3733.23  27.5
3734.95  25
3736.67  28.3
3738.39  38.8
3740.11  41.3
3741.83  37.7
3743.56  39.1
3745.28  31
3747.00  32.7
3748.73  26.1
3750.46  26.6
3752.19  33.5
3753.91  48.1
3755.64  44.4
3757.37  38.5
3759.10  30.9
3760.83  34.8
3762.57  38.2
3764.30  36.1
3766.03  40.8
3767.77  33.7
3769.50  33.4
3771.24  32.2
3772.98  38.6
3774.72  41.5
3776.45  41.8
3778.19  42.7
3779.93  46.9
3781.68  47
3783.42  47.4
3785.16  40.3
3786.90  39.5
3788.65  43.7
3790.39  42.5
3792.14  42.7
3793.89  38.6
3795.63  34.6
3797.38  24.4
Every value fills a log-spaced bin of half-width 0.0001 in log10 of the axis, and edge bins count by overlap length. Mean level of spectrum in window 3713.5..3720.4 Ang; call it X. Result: 38.3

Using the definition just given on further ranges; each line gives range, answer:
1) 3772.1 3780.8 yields 42.3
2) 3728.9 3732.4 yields 38.2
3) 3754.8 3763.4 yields 37.3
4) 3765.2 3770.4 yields 35.9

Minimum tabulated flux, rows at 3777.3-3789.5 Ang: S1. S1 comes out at 39.5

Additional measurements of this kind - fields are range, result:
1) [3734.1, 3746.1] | 25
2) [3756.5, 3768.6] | 30.9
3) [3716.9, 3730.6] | 24.7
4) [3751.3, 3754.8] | 33.5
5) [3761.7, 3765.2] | 36.1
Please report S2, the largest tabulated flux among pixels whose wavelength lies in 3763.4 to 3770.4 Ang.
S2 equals 40.8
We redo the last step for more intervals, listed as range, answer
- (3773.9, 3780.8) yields 46.9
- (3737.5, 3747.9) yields 41.3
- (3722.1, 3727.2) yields 44.2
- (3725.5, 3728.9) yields 42.8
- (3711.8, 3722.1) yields 44.8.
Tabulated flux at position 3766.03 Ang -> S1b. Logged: 40.8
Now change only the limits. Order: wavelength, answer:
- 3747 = 32.7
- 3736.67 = 28.3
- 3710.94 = 38.2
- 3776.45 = 41.8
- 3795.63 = 34.6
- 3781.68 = 47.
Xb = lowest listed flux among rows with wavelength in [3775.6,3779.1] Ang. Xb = 41.8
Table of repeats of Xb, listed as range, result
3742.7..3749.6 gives 26.1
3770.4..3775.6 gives 32.2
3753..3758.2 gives 38.5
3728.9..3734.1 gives 27.5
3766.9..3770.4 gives 33.4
